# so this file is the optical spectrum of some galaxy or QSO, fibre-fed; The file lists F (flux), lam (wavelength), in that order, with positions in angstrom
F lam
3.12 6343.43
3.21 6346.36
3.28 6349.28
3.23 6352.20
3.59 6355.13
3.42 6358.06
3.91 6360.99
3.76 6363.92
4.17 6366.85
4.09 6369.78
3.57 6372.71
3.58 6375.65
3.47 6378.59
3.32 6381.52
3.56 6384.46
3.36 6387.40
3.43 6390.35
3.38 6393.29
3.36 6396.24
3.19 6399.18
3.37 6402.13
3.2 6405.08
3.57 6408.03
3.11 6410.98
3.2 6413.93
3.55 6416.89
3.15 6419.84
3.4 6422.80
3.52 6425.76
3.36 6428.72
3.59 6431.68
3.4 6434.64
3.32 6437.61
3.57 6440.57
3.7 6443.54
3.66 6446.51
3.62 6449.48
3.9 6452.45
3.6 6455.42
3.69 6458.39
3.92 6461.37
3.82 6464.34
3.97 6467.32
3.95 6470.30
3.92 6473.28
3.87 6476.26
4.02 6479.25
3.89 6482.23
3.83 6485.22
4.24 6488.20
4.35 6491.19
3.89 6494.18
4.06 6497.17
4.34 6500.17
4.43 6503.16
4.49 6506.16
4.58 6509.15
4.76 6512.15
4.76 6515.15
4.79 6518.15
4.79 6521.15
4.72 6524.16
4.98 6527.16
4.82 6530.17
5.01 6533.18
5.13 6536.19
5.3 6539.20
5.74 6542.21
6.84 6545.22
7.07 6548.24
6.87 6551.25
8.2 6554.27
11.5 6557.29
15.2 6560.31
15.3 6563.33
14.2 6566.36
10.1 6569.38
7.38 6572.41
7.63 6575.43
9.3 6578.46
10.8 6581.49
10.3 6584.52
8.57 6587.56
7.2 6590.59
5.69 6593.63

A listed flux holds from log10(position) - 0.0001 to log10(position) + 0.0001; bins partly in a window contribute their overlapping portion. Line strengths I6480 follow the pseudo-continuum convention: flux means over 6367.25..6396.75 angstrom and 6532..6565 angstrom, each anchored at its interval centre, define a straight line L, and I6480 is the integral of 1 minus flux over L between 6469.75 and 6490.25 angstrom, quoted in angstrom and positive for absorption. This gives 7.8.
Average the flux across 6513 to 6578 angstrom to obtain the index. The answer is 7.64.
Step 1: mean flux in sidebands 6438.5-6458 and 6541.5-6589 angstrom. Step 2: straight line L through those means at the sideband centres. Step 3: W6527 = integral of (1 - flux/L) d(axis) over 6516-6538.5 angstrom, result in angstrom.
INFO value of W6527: 8.31 angstrom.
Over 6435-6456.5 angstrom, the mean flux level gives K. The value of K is 3.61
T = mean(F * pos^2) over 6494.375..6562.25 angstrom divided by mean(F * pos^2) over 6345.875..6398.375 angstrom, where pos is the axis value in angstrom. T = 1.79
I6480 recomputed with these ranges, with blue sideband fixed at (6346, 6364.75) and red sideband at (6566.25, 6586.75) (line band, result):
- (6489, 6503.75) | 6.4 angstrom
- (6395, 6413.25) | 5.8 angstrom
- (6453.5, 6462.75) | 3.8 angstrom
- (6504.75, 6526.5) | 8.8 angstrom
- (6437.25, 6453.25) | 6.3 angstrom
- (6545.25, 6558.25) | 1.2 angstrom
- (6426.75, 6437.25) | 4.1 angstrom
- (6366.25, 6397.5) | 4.8 angstrom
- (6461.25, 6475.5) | 5.8 angstrom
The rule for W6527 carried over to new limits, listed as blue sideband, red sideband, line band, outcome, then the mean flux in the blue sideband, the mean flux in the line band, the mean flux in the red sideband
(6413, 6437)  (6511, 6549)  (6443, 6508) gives 4.76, 3.4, 3.97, 5.26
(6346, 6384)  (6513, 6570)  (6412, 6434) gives 6.80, 3.6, 3.39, 7.58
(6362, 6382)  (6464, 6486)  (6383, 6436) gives 5.96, 3.73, 3.37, 3.91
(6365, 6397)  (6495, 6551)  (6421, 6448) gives 4.17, 3.58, 3.5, 5.06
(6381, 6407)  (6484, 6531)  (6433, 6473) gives 2.43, 3.36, 3.71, 4.49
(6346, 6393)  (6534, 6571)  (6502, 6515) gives 5.40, 3.56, 4.59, 9.21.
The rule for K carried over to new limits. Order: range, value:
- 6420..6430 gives 3.39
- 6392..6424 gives 3.32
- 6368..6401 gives 3.49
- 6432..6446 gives 3.52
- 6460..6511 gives 4.1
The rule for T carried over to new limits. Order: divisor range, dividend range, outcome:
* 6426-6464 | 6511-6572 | 2.15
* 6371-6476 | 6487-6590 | 2.07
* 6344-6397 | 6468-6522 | 1.26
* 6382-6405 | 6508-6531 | 1.48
